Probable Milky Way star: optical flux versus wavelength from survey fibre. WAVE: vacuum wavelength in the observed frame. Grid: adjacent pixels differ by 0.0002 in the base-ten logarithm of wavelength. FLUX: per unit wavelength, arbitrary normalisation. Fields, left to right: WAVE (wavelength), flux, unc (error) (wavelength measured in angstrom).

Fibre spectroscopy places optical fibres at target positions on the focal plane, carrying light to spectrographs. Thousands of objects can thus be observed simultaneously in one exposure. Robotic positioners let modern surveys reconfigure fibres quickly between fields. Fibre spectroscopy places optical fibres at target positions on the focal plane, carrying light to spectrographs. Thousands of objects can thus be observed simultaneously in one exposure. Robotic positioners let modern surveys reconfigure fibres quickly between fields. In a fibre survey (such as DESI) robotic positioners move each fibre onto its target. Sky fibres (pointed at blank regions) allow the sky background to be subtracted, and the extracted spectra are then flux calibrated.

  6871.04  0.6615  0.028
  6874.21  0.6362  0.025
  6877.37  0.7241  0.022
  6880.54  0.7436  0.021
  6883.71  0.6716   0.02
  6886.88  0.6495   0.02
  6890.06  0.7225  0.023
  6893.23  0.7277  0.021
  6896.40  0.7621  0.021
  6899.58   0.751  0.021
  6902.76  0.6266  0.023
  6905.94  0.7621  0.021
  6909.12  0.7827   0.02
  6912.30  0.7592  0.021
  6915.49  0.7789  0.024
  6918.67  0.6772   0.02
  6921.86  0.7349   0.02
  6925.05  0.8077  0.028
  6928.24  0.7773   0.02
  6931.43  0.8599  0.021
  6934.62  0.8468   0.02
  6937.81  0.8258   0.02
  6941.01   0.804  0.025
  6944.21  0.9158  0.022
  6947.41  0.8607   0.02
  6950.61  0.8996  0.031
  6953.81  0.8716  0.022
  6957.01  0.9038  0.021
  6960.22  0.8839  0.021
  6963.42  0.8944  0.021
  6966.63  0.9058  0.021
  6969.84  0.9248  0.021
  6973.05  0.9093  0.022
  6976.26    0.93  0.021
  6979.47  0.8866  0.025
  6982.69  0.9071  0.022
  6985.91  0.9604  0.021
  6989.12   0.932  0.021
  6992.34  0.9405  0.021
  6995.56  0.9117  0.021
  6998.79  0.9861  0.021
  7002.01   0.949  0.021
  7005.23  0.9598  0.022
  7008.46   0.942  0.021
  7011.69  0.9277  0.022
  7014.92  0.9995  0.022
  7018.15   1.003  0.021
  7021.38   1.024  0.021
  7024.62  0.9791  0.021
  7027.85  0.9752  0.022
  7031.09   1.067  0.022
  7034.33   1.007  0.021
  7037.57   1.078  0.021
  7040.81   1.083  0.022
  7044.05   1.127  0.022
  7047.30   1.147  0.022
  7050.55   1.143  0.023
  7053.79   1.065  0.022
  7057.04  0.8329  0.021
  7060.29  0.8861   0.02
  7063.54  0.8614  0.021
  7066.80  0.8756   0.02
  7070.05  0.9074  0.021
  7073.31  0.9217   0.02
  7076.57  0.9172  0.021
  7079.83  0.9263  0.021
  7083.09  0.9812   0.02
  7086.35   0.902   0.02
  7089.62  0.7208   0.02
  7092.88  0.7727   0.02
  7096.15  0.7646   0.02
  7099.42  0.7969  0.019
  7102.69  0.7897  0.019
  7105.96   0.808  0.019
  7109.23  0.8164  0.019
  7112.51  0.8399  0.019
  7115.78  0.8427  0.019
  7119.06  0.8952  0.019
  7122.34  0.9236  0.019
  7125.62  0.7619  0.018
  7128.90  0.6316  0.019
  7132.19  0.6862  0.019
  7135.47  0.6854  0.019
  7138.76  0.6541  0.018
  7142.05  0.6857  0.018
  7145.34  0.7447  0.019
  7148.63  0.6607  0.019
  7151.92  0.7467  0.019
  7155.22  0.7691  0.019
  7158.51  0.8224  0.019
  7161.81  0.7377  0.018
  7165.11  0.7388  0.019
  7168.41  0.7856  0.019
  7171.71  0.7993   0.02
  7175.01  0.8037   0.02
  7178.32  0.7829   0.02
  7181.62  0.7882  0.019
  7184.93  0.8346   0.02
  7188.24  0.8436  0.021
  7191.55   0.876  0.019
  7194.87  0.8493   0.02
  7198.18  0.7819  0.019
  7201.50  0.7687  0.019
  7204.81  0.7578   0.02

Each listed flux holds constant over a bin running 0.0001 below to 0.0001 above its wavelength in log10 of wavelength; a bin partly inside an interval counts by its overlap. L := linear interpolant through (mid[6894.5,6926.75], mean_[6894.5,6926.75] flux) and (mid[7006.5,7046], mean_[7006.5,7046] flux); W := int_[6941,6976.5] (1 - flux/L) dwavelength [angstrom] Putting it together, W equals -1.51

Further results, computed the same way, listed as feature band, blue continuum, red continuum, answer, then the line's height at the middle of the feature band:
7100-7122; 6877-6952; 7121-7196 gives -2.0 angstrom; 0.766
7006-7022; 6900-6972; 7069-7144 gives -3.1 angstrom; 0.816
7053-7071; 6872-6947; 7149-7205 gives -2.8 angstrom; 0.776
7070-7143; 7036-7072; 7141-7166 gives 4.6 angstrom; 0.862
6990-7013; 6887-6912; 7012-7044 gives 0.5 angstrom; 0.964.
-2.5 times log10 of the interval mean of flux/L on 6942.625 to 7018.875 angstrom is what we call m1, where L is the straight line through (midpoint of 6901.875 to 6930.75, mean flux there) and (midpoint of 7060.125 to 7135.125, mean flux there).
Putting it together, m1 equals -0.18 mag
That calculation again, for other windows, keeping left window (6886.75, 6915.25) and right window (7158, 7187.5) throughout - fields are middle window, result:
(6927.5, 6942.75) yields -0.12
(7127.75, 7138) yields 0.17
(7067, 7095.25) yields -0.14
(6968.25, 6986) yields -0.22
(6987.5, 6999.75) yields -0.24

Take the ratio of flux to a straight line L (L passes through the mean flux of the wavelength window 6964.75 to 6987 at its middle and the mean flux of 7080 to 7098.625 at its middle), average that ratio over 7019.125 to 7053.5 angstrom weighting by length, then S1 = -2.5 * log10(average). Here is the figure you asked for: -0.214 mag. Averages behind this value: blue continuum 0.916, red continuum 0.834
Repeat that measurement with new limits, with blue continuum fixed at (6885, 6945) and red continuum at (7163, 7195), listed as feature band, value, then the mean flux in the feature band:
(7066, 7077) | -0.149 mag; 0.906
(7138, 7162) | 0.103 mag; 0.73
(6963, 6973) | -0.177 mag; 0.91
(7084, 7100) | -0.009 mag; 0.799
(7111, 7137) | 0.020 mag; 0.784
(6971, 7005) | -0.199 mag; 0.933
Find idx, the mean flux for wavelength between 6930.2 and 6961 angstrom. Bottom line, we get 0.867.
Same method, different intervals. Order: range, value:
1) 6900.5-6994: 0.847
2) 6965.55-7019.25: 0.94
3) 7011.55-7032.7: 1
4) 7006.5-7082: 0.986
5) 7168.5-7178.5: 0.796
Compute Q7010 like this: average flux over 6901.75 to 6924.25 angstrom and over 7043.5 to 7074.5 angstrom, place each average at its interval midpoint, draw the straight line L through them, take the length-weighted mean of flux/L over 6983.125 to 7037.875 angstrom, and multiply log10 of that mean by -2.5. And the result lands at -0.09 mag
